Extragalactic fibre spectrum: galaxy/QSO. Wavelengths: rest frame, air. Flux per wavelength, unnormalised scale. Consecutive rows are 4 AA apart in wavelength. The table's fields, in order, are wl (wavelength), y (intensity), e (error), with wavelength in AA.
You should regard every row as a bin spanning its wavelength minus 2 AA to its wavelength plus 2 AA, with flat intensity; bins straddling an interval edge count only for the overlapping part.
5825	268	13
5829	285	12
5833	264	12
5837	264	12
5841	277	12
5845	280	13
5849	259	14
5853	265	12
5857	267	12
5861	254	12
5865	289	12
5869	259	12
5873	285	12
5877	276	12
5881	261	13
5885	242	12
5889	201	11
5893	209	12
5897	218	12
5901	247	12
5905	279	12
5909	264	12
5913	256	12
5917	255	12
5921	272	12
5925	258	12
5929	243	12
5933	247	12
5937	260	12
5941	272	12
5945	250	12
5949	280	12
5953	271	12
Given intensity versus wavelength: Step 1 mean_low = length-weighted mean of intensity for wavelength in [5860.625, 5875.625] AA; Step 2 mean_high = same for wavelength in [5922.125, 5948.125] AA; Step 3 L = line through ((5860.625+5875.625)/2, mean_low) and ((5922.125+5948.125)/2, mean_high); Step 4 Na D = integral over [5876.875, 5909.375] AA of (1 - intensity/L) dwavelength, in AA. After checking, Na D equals 3.2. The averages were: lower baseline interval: 274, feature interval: 241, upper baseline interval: 257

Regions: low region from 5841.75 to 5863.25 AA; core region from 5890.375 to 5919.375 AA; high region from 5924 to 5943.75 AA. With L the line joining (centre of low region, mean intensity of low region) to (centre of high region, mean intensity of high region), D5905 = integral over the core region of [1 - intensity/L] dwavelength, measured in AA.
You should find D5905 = 1.5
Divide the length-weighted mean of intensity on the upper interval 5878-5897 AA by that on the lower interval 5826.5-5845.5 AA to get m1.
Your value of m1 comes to 0.8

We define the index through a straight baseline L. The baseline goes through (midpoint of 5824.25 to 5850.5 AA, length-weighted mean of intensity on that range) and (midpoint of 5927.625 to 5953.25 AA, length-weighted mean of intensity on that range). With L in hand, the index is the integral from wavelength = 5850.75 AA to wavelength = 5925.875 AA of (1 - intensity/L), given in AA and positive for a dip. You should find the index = 2.9 AA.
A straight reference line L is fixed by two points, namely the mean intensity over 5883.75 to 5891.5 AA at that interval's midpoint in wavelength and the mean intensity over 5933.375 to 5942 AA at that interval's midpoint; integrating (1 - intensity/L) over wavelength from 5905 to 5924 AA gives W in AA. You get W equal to -1.7 AA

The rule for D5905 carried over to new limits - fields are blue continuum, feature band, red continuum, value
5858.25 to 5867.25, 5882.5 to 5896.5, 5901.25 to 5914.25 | 2.5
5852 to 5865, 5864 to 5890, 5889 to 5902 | -1.8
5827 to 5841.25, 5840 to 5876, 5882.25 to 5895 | -3.2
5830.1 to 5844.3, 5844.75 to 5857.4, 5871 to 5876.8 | 0.4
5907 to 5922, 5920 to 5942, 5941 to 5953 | 0.6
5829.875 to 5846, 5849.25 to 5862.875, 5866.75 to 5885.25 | 0.4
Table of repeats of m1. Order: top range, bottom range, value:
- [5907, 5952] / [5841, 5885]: 0.97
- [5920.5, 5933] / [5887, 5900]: 1.20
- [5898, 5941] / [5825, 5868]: 0.95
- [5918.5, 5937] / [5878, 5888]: 1.03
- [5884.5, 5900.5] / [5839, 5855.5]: 0.81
